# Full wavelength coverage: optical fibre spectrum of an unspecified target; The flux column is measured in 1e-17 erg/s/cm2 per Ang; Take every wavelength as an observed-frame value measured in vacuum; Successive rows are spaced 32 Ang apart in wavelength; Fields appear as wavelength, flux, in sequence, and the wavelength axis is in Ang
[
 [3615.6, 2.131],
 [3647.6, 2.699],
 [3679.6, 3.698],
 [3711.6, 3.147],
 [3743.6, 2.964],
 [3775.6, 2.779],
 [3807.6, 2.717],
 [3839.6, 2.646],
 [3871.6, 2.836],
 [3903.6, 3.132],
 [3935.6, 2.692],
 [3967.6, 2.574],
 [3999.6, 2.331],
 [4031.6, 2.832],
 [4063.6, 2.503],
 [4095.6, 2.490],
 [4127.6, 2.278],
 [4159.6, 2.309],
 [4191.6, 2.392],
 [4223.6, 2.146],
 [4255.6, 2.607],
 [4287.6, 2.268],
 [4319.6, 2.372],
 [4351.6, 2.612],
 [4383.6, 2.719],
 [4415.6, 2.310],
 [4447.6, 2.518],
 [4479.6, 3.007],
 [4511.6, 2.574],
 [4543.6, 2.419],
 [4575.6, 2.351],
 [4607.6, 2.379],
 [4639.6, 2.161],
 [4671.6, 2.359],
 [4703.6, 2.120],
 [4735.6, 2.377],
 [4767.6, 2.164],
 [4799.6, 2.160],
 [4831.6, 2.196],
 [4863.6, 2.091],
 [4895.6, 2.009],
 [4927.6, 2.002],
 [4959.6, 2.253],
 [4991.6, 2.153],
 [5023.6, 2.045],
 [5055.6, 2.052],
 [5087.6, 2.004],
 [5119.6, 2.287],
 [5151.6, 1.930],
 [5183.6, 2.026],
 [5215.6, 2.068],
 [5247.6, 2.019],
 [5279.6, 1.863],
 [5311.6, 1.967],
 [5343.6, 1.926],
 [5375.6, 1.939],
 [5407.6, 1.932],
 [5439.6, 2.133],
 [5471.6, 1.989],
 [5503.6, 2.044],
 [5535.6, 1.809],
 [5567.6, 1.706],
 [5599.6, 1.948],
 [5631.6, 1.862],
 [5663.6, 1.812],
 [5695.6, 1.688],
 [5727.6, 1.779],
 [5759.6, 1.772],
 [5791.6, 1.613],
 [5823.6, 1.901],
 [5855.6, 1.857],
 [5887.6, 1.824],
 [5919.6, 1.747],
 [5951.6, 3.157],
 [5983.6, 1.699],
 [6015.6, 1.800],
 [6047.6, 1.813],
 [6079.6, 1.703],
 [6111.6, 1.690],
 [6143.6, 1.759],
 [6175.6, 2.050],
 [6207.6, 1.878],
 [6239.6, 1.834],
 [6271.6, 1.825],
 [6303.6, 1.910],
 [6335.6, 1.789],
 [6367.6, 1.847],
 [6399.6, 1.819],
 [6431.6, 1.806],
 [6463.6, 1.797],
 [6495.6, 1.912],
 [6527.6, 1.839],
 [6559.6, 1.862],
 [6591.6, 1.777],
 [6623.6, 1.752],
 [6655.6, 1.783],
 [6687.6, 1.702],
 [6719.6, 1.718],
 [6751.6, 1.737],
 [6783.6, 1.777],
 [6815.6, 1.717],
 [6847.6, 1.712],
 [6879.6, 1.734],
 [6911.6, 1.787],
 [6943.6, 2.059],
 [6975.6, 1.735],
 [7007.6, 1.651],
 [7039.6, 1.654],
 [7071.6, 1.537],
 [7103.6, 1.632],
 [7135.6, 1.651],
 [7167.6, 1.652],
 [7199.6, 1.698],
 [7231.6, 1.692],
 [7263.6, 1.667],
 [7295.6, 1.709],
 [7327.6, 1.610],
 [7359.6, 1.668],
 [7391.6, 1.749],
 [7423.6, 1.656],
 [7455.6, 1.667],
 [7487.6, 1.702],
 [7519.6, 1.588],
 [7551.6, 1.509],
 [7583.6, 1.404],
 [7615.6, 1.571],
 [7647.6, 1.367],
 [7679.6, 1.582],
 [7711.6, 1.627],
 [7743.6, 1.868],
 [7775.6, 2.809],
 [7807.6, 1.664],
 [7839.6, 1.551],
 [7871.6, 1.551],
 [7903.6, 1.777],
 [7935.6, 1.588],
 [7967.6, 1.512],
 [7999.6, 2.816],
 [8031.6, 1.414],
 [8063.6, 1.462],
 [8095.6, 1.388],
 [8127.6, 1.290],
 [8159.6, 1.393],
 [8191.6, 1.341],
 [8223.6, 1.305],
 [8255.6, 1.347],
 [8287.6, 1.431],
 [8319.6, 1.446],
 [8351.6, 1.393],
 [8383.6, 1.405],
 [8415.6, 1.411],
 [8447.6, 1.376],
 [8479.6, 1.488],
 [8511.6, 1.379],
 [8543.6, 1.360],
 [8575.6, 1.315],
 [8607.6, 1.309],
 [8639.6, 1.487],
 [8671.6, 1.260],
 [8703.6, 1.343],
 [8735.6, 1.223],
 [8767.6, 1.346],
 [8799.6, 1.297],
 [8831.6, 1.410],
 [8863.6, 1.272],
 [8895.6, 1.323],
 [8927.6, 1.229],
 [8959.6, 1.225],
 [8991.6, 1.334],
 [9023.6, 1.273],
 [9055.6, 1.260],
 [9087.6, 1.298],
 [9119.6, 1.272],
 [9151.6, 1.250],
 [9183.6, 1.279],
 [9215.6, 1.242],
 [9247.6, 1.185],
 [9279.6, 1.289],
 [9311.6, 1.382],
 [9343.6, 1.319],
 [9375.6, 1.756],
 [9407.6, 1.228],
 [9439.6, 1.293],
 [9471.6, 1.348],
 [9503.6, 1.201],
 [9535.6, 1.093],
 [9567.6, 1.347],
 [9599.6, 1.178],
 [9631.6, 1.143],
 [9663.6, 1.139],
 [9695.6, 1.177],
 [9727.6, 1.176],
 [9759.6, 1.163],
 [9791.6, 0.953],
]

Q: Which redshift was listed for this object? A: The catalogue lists 0.597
